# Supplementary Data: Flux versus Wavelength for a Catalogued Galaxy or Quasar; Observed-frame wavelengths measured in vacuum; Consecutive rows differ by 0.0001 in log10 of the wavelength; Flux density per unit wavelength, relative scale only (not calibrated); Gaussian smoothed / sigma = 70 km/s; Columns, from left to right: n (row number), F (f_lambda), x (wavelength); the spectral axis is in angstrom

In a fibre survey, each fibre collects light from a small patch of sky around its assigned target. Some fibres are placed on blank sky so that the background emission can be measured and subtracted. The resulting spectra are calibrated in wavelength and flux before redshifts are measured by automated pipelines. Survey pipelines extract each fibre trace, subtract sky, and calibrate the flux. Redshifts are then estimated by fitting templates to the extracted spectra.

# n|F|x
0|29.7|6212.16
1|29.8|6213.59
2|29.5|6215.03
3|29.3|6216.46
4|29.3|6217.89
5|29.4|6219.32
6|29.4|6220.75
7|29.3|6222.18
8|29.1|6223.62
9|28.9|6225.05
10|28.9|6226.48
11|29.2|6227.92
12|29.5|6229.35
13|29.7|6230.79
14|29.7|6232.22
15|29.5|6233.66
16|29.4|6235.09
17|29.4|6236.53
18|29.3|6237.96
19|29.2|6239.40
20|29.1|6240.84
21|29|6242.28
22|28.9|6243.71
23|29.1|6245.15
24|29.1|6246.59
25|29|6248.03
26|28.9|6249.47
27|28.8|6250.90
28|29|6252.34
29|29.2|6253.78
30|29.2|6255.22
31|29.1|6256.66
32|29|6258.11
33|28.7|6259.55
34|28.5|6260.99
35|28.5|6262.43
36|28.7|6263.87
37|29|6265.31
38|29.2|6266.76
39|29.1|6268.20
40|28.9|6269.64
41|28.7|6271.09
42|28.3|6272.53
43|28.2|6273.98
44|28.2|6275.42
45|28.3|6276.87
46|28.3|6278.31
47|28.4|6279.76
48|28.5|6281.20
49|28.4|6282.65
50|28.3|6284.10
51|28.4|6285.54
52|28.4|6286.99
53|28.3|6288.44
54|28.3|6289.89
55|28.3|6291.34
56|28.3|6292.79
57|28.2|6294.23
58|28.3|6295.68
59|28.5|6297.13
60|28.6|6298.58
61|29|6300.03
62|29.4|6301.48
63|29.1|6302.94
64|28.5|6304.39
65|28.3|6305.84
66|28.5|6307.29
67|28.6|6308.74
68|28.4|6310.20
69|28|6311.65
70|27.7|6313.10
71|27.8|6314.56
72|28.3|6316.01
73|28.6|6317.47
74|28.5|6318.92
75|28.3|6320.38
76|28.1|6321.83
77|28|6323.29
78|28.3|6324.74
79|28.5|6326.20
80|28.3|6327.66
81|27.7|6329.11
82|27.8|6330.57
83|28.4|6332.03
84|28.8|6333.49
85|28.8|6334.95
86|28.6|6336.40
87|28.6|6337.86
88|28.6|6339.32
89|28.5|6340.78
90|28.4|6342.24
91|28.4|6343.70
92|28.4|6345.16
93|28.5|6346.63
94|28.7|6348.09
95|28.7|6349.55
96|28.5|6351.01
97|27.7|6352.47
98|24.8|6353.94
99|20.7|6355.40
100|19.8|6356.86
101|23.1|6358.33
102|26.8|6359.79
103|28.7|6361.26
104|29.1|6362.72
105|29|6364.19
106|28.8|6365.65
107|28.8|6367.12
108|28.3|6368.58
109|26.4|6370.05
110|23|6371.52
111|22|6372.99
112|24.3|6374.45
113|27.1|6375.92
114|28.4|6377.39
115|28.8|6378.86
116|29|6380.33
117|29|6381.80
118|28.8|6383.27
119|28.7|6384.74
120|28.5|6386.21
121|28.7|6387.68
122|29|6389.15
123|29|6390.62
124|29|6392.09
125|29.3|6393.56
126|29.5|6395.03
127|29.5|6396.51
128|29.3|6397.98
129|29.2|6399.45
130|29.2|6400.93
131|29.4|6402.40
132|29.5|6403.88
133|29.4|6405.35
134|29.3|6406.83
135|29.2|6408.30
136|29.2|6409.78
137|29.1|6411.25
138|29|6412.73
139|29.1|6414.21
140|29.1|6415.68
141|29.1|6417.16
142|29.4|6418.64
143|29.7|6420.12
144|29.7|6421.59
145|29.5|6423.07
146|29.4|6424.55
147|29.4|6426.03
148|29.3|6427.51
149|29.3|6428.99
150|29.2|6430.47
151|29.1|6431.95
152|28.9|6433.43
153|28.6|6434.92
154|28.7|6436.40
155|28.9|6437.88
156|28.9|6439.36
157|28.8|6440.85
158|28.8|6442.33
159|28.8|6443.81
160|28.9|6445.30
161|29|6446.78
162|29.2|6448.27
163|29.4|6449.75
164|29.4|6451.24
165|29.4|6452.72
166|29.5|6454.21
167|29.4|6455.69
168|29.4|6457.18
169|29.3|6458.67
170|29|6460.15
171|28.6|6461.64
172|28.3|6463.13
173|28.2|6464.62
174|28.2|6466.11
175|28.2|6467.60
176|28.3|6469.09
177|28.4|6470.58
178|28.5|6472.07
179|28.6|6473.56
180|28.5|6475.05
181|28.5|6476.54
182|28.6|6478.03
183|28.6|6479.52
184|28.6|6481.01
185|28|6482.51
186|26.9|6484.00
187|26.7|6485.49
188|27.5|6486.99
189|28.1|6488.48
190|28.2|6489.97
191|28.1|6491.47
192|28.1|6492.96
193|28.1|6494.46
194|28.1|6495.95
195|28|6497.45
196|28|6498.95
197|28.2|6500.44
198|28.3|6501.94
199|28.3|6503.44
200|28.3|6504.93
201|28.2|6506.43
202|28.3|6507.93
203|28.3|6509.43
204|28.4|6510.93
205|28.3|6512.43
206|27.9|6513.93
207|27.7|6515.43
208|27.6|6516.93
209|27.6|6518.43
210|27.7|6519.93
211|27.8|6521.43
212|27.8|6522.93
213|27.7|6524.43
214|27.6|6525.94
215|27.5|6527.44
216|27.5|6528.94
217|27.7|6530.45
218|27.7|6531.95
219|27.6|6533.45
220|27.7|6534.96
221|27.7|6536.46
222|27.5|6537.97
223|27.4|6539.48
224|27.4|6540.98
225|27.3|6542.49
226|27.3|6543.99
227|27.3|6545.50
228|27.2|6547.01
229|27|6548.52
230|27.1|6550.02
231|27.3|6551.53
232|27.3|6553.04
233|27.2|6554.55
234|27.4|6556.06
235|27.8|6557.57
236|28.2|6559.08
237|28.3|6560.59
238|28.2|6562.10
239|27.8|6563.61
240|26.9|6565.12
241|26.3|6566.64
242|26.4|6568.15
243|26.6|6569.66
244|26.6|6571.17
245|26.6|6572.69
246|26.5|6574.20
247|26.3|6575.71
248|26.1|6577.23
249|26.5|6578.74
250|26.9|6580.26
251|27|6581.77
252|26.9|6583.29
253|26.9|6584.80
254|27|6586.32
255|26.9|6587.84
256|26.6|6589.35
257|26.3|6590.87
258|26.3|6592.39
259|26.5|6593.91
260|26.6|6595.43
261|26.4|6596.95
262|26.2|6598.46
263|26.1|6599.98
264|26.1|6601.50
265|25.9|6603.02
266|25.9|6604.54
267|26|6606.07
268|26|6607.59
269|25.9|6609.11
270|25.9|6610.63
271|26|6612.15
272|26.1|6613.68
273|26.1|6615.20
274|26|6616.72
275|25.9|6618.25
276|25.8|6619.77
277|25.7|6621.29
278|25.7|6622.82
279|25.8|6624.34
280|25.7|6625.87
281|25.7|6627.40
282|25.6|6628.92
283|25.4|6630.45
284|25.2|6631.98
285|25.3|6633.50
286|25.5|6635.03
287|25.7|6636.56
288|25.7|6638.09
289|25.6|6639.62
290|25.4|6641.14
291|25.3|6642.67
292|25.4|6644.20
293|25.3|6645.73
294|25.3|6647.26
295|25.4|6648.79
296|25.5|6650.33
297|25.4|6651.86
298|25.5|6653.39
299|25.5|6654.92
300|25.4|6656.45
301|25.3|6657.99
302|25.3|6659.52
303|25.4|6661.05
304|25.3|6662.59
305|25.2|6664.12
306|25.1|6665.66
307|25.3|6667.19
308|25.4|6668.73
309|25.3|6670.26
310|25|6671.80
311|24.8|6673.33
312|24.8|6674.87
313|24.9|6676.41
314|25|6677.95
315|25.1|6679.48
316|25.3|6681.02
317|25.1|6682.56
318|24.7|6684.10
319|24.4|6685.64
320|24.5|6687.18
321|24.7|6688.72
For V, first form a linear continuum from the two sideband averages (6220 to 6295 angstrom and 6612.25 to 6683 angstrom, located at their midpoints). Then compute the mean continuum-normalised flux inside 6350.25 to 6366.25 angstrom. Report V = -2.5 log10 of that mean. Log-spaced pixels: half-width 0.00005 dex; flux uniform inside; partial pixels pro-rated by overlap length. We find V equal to 0.08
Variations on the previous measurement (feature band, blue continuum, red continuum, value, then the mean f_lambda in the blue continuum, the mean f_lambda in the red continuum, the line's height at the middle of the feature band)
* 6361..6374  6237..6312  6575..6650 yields 0.04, 28.7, 26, 27.9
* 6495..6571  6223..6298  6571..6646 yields -0.04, 28.8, 26.1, 26.7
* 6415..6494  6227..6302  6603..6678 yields -0.06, 28.8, 25.5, 27.1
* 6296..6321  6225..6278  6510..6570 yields 0.01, 29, 27.5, 28.7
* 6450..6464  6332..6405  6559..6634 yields -0.07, 27.8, 26.3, 27.2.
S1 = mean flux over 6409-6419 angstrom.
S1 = 29.1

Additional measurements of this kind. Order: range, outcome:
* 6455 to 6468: 28.7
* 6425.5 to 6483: 28.8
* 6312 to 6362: 27.6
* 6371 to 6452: 28.8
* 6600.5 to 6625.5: 25.9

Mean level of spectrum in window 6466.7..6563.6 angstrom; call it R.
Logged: 27.9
